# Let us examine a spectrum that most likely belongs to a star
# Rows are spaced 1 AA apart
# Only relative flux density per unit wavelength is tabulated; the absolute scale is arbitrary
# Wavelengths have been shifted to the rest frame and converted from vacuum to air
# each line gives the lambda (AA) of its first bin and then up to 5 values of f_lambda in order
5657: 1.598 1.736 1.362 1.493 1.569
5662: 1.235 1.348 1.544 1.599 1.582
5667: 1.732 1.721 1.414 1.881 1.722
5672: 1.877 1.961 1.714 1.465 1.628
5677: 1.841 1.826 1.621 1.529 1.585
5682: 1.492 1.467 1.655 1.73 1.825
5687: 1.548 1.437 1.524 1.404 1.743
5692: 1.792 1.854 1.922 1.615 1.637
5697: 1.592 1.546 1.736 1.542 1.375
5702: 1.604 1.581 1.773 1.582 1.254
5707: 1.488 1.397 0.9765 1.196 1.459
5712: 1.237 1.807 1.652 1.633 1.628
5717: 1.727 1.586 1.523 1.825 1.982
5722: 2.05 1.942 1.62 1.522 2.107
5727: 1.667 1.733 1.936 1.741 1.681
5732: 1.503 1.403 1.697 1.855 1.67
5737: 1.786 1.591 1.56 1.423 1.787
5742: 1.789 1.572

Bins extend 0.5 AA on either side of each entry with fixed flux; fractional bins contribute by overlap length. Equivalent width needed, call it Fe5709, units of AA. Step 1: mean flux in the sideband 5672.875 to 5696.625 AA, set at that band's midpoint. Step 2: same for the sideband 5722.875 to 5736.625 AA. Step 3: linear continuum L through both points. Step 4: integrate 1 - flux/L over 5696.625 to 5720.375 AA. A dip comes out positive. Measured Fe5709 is 2.2 AA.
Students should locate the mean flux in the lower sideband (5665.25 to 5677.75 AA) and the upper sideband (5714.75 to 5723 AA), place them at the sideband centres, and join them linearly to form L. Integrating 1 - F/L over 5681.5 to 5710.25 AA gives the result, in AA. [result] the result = 2.8 AA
